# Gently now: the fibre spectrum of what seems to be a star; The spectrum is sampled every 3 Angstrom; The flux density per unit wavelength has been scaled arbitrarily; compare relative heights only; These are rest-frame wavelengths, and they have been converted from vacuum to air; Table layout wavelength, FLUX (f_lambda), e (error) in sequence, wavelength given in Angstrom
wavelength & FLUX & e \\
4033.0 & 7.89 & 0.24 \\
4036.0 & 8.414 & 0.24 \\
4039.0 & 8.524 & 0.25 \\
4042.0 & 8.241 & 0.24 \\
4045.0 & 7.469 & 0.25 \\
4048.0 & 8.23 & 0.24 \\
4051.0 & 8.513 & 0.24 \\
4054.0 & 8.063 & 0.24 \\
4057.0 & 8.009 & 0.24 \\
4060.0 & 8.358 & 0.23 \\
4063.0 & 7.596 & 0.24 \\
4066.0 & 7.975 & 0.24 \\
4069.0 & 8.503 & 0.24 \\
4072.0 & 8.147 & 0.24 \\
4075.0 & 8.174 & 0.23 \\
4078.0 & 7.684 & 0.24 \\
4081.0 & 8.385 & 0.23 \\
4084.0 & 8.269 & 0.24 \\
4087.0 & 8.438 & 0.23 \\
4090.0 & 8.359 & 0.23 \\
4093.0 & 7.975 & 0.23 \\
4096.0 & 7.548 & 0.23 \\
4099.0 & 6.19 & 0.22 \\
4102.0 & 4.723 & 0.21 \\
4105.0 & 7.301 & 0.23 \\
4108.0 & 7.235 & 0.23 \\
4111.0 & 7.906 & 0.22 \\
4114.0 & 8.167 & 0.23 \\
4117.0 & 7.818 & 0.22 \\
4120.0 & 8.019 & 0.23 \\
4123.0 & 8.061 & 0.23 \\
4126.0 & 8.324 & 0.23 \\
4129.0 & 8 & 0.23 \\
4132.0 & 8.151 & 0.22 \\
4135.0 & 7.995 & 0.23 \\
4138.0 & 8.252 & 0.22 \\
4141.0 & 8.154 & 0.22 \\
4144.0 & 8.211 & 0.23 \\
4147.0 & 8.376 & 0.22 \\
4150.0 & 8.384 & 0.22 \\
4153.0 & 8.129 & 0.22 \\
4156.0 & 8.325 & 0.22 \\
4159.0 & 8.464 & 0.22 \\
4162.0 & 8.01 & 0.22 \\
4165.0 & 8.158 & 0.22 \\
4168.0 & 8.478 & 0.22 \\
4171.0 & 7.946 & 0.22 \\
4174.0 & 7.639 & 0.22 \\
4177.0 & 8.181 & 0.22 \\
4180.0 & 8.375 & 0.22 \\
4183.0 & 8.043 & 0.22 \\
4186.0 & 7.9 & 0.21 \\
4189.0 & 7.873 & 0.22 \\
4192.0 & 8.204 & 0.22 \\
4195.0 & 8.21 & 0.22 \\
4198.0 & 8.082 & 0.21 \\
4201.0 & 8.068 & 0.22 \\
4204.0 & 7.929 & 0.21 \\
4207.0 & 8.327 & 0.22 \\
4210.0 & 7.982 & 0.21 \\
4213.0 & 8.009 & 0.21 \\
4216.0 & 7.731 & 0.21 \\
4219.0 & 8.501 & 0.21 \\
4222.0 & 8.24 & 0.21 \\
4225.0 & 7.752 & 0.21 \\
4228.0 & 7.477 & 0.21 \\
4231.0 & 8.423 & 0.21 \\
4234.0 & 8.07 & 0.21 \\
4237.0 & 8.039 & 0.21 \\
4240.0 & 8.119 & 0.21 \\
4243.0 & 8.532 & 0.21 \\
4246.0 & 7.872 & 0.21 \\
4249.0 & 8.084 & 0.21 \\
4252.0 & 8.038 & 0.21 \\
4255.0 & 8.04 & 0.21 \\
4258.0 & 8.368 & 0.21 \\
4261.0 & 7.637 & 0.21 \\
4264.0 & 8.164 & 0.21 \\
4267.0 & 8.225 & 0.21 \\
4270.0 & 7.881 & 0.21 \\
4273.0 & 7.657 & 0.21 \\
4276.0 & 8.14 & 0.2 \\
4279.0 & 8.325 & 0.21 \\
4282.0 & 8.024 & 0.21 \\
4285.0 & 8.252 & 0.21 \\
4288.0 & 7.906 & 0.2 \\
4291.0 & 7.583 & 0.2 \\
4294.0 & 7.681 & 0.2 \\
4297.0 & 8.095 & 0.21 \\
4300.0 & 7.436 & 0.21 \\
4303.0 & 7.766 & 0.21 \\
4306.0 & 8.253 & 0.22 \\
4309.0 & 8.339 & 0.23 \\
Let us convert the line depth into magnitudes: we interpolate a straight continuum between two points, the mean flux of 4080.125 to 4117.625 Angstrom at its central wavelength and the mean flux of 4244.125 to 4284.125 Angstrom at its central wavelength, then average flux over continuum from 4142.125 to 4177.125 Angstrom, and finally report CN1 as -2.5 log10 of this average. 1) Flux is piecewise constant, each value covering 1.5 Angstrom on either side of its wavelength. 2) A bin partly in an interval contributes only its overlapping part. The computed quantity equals -0.06 mag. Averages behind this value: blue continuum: 7.54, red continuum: 8.04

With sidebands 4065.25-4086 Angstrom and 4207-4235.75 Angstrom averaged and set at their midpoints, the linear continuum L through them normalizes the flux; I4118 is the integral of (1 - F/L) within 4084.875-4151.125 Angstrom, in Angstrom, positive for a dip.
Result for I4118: 2.7 Angstrom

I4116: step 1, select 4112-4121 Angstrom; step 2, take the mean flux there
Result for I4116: 8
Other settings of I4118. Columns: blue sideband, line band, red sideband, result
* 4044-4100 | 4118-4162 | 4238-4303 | -1.01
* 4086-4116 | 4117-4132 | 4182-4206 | -1.06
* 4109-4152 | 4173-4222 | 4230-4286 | 0.19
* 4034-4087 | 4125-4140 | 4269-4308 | -0.10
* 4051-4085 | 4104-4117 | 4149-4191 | 0.71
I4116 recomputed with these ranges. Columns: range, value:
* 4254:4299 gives 7.99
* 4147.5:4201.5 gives 8.14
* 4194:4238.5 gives 8.05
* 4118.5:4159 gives 8.19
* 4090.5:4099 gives 7.55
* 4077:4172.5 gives 7.92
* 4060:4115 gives 7.71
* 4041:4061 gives 8.12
